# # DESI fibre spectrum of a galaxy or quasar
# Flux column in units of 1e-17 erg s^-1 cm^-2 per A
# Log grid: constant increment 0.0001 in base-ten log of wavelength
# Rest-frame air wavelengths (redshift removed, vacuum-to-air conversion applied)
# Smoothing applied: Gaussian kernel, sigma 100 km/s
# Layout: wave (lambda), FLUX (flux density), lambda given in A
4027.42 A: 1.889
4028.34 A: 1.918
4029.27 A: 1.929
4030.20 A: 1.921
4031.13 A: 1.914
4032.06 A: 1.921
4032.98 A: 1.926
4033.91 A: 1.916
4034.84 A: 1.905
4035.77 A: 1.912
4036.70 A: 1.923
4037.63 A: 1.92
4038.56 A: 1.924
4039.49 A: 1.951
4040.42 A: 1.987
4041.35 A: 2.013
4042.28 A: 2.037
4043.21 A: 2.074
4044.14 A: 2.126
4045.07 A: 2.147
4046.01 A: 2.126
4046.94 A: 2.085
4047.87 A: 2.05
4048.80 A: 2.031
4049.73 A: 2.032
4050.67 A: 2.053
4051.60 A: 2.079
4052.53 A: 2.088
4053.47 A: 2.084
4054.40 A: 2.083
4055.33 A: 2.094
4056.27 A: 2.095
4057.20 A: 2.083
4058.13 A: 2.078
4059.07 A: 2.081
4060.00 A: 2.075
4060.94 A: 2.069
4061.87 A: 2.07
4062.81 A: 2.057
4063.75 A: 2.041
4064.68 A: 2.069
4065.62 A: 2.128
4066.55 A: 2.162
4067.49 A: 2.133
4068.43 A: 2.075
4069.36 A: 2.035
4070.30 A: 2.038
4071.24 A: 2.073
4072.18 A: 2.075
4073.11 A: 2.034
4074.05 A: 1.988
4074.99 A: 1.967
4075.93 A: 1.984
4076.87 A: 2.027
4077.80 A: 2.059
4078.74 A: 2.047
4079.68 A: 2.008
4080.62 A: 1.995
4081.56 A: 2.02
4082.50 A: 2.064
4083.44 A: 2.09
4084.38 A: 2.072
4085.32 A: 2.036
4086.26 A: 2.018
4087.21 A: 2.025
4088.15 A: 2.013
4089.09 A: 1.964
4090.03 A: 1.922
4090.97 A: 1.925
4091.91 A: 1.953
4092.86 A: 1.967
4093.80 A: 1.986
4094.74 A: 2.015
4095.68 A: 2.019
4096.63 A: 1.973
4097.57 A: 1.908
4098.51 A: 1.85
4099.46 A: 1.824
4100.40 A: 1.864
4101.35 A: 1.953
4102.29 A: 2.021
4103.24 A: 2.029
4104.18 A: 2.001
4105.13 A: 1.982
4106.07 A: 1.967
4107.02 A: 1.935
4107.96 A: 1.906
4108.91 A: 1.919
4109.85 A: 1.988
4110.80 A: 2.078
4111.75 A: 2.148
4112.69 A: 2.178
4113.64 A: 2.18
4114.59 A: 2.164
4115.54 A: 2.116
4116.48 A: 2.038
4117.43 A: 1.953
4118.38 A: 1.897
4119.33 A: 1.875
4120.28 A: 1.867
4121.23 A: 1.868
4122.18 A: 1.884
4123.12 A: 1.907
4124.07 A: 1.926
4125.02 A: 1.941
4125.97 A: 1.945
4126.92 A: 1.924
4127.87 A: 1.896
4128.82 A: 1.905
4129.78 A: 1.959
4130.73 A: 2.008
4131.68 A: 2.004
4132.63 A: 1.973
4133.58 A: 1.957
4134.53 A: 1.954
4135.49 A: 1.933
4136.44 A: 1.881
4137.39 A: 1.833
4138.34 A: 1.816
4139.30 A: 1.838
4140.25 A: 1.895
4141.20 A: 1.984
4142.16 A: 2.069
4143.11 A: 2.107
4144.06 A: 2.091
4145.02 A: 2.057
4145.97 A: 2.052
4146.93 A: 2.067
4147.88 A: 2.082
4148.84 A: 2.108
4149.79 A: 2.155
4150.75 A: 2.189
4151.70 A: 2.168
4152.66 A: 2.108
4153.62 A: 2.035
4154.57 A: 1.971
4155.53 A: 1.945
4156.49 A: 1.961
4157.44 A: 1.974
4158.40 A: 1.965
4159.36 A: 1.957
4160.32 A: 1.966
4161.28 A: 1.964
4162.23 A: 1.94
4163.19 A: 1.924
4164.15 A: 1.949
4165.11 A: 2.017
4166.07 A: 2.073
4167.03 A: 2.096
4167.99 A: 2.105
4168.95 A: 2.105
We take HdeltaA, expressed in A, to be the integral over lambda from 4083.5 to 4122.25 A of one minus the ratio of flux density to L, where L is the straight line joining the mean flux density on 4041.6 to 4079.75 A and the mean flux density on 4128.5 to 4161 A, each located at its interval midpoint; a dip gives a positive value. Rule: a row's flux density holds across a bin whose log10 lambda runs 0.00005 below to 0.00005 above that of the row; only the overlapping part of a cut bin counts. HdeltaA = 0.9 A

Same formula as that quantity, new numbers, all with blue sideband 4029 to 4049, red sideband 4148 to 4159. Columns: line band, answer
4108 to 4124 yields 0.25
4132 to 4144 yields 0.59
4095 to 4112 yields 0.51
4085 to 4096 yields 0.17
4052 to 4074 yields -0.83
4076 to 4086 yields -0.14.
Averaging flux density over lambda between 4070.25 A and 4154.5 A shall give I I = 1.99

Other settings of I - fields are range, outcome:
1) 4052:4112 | 2.02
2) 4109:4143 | 1.97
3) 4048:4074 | 2.07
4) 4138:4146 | 1.99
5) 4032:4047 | 1.99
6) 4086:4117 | 1.99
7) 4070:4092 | 2.02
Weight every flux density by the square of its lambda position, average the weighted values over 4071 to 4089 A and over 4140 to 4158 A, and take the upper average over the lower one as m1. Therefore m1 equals 1.0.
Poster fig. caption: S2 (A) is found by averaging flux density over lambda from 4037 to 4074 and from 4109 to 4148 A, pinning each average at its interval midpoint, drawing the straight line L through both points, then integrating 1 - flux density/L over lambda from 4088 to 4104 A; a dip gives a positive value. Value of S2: 0.5 A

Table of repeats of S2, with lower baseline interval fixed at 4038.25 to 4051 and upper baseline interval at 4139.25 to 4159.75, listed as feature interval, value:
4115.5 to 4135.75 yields 1.0 A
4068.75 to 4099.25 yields 0.6 A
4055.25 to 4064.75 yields -0.1 A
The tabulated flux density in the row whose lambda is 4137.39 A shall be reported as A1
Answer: 1.833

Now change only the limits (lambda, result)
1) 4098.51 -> 1.85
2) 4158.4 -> 1.965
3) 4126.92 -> 1.924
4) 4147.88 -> 2.082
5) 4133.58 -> 1.957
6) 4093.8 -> 1.986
